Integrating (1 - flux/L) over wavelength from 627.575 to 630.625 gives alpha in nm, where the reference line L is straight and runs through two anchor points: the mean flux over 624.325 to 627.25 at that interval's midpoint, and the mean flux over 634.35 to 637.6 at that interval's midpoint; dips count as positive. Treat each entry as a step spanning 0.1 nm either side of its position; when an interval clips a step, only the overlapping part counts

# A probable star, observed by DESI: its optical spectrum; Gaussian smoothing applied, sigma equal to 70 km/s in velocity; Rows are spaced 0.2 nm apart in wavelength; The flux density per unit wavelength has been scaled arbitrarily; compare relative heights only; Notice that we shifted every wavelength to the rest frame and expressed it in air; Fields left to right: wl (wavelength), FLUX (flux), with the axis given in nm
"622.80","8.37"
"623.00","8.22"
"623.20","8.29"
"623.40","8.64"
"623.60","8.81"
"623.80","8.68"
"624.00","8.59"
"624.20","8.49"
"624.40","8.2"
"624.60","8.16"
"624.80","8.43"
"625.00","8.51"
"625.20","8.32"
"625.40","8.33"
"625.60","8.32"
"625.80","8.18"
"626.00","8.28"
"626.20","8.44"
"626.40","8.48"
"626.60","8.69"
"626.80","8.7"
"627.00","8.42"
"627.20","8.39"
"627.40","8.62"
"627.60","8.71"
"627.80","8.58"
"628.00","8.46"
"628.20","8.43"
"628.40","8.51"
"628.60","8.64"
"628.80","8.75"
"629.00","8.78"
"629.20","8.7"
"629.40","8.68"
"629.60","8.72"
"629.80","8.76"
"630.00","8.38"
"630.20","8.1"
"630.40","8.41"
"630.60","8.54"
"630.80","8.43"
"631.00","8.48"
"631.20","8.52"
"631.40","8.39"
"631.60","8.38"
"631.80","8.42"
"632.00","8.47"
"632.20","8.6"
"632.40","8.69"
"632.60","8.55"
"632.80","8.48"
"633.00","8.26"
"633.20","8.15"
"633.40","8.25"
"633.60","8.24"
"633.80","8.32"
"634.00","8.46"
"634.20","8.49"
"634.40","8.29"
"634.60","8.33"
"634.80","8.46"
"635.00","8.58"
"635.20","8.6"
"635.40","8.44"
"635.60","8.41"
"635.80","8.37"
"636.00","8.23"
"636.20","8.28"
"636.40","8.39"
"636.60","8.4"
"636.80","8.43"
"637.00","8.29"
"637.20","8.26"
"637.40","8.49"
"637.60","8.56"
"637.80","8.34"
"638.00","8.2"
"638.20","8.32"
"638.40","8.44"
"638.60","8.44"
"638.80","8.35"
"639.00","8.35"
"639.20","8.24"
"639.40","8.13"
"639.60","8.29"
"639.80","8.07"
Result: -0.06 nm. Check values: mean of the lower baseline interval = 8.39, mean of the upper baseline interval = 8.4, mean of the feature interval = 8.57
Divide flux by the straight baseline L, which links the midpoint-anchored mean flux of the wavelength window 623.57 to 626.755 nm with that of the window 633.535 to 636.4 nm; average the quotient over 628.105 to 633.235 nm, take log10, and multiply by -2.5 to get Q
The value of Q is -0.01 mag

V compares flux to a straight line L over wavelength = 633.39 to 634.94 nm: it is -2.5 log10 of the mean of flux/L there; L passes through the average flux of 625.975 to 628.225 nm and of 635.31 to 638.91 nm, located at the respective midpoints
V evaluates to 0.01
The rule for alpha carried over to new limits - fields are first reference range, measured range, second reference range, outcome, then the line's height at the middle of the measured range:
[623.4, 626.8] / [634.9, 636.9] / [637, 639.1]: -0.007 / 8.38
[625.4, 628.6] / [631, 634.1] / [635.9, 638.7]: 0.001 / 8.42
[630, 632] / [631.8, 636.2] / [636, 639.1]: -0.011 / 8.39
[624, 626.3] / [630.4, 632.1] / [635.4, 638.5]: -0.020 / 8.35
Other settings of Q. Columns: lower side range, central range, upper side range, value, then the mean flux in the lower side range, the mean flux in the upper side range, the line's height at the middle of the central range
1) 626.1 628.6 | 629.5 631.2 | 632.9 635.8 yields 0.00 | 8.54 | 8.38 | 8.47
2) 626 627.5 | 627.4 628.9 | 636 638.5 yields -0.01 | 8.52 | 8.36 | 8.5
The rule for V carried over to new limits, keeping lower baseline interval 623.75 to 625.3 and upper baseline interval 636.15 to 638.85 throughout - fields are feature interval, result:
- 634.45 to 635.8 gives -0.01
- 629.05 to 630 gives -0.04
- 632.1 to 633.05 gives -0.02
